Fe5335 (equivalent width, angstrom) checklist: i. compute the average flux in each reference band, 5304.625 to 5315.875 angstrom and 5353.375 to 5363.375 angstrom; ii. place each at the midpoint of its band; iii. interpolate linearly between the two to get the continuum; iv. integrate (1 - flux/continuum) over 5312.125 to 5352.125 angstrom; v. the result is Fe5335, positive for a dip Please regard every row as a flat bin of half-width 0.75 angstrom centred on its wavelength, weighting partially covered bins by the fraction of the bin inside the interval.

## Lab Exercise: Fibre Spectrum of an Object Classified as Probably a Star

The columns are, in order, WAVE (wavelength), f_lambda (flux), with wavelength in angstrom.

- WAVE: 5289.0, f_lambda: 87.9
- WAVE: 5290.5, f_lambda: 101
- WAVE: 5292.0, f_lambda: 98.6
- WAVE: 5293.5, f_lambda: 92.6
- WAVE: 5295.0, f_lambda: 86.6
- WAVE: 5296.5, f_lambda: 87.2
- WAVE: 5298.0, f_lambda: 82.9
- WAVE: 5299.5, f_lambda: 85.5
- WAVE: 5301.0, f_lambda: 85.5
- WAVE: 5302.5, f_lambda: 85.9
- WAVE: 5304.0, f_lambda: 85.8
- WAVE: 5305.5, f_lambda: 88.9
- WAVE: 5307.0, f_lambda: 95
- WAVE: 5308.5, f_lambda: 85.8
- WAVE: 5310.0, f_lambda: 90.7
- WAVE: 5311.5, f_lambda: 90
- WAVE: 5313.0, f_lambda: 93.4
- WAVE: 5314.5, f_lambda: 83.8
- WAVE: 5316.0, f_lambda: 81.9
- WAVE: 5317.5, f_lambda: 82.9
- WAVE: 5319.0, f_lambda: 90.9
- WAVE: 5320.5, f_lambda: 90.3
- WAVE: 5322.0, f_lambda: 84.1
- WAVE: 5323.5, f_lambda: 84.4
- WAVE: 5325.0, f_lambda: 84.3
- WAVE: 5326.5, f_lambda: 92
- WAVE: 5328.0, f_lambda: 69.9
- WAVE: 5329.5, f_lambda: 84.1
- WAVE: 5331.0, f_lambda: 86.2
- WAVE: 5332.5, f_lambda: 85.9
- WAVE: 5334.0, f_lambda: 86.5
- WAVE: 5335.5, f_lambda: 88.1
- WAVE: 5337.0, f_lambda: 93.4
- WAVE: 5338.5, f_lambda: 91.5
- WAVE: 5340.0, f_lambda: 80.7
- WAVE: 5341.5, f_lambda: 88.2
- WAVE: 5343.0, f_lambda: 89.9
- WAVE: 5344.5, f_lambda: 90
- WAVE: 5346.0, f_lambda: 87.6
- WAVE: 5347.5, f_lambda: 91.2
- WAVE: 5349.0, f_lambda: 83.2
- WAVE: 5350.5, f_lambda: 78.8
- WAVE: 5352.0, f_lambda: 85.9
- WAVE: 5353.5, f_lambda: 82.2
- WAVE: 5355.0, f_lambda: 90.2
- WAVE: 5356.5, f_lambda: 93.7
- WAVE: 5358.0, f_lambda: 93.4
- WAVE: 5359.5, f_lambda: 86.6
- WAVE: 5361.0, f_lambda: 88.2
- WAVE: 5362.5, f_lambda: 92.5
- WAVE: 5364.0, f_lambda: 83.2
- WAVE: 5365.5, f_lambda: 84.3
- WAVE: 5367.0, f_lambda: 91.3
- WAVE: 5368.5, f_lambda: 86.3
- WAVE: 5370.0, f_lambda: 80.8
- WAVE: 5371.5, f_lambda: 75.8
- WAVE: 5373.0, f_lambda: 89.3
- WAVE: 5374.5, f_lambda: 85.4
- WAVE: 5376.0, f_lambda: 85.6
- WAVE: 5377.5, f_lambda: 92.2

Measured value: 1.4 angstrom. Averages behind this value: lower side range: 89.2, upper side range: 89.9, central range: 86.3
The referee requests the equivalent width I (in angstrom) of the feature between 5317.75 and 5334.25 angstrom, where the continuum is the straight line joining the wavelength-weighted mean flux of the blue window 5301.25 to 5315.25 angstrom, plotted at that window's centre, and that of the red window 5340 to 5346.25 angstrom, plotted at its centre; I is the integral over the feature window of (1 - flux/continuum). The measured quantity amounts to 0.6 angstrom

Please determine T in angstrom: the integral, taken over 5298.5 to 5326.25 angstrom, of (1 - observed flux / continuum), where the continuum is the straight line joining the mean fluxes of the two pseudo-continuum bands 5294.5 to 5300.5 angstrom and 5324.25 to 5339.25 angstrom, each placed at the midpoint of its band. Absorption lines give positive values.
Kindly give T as -0.5 angstrom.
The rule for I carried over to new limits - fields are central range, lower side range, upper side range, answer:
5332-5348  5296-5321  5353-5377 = -0.2 angstrom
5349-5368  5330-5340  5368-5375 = -0.5 angstrom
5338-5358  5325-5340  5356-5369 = 0.0 angstrom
